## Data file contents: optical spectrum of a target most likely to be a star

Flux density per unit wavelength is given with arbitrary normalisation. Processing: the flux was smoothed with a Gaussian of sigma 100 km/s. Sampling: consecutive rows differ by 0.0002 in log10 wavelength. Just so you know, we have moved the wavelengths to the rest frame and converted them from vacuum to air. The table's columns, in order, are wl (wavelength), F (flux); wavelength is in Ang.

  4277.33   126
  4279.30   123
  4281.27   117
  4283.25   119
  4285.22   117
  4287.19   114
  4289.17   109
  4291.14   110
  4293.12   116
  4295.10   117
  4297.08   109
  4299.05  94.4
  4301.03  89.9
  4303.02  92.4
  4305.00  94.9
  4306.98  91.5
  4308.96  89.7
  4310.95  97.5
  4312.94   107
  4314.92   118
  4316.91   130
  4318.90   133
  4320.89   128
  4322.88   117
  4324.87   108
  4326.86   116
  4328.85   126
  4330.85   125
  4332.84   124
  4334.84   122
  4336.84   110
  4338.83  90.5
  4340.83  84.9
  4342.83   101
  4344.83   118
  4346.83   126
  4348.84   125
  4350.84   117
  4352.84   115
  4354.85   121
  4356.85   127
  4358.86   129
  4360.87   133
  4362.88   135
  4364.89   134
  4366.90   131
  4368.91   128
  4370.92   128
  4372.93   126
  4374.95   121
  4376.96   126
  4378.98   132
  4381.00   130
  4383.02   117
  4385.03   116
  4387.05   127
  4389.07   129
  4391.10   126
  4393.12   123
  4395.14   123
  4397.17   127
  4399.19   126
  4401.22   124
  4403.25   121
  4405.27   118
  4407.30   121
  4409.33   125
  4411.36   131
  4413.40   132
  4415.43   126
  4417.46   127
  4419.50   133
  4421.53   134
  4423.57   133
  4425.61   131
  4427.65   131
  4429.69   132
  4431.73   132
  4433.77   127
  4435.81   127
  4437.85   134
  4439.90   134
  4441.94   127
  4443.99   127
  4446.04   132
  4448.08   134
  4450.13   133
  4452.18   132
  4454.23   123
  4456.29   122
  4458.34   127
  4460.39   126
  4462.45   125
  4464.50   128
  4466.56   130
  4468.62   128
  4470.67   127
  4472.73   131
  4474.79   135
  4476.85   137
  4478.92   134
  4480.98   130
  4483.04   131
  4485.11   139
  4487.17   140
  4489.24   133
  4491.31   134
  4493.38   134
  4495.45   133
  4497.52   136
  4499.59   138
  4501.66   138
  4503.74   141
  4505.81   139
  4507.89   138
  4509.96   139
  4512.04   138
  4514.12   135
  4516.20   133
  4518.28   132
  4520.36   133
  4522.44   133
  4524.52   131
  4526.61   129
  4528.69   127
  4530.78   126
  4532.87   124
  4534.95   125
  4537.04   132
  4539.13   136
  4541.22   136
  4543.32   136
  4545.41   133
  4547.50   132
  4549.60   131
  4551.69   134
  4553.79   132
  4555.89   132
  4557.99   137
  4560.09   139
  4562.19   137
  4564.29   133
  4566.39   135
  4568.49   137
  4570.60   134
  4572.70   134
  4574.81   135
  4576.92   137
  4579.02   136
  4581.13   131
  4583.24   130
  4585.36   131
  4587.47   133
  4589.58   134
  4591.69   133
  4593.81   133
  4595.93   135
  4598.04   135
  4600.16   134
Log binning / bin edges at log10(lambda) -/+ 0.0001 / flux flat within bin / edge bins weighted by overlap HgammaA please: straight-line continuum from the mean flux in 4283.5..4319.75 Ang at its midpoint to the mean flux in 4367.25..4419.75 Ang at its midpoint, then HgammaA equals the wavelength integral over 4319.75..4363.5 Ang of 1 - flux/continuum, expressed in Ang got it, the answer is -1.0 Ang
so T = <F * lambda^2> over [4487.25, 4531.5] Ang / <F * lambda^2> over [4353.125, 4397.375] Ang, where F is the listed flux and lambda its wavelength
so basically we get 1.13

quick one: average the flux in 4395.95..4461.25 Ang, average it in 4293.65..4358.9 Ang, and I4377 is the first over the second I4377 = 1.15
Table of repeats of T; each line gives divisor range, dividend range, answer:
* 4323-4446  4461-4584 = 1.14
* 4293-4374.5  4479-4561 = 1.26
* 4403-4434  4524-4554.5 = 1.07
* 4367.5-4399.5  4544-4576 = 1.16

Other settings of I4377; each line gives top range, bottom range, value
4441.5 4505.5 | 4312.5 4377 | 1.09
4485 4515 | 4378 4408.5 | 1.10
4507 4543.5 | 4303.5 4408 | 1.11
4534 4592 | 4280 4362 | 1.18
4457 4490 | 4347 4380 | 1.04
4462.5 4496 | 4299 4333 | 1.20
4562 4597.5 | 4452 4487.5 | 1.03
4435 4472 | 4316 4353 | 1.10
